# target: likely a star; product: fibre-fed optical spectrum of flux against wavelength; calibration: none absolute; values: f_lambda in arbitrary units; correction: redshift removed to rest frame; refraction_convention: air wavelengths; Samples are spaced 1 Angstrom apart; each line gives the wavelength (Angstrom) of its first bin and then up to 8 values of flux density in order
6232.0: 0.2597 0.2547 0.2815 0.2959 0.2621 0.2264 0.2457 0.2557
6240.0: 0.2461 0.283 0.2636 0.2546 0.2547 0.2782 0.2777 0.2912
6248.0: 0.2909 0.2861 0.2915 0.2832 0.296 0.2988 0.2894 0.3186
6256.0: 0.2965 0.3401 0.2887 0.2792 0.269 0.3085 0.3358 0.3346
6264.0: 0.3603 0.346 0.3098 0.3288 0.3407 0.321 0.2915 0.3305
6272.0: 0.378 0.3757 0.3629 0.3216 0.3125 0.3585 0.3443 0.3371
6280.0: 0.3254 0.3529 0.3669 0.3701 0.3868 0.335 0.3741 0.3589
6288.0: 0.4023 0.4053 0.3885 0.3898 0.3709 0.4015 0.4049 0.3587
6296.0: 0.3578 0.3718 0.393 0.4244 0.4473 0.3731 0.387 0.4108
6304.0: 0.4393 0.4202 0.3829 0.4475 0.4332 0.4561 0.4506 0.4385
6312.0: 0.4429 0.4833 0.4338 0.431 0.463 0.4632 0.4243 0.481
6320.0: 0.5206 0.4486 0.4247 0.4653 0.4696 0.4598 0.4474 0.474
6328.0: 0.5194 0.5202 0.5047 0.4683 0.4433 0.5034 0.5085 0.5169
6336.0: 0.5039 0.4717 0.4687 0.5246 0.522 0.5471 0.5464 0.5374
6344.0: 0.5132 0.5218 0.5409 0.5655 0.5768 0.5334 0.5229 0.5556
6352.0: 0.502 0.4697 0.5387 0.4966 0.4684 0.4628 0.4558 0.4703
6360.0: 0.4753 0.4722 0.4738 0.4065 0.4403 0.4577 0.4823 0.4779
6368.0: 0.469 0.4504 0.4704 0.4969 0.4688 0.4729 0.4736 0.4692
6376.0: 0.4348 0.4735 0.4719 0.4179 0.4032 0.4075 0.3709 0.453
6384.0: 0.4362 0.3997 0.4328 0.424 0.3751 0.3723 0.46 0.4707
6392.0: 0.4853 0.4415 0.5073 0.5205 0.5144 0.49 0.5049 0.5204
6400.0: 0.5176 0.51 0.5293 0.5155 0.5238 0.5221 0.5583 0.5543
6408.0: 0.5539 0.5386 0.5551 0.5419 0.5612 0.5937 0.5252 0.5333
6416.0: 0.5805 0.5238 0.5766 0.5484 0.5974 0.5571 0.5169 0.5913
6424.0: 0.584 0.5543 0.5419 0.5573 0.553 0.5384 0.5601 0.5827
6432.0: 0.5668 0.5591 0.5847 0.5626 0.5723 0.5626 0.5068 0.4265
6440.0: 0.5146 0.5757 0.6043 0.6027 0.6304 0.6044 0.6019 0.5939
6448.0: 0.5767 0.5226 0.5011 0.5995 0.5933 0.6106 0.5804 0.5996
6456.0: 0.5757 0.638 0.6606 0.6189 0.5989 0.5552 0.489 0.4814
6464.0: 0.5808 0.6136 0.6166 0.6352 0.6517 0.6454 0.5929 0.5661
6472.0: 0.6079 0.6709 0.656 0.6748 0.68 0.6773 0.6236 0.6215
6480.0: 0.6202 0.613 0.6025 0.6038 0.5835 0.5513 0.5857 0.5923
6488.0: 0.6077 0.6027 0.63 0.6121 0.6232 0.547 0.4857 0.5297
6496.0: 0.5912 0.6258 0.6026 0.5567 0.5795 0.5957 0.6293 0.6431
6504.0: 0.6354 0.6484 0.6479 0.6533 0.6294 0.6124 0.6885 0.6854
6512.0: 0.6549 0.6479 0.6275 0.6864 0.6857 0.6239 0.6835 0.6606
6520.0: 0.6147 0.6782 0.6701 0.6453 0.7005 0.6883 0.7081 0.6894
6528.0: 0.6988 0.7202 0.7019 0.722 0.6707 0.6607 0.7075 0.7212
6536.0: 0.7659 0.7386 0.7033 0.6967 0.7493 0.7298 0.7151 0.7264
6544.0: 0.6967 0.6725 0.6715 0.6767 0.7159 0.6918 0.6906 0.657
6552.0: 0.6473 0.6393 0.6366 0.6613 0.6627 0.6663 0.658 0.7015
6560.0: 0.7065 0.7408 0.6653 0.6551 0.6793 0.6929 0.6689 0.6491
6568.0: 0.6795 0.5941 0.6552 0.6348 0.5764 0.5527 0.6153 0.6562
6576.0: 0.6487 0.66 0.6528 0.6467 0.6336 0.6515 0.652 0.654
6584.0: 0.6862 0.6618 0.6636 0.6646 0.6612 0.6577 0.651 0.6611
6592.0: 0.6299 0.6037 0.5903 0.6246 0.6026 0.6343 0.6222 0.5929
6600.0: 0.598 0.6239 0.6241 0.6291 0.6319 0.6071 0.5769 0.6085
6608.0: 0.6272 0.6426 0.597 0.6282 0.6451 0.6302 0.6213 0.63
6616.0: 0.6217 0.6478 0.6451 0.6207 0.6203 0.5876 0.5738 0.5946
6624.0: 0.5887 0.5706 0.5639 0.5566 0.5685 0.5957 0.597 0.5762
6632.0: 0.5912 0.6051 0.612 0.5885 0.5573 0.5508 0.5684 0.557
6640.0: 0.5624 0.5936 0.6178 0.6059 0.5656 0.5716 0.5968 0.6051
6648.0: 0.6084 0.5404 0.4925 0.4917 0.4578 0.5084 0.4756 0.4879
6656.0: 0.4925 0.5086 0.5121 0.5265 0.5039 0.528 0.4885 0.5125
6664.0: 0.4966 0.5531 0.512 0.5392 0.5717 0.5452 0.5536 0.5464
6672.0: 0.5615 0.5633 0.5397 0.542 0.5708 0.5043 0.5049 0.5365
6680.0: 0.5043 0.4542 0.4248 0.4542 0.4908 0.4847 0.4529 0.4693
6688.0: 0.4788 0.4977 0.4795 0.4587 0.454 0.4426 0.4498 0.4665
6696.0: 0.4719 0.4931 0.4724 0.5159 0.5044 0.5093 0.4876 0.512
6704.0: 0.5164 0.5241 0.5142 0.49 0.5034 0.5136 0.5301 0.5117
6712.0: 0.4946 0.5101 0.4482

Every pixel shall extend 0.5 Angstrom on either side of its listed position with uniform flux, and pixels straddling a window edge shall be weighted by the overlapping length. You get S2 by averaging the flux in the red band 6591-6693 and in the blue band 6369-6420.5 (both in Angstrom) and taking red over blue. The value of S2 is 1.14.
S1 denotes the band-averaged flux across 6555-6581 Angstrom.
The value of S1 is 0.654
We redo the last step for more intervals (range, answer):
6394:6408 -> 0.522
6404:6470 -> 0.569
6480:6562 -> 0.655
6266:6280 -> 0.337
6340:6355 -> 0.532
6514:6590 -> 0.673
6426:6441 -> 0.547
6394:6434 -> 0.545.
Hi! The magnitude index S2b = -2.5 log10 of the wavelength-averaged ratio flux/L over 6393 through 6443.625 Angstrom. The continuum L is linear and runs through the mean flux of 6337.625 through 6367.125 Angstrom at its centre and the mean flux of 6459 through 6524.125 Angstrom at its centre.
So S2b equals 0.023 mag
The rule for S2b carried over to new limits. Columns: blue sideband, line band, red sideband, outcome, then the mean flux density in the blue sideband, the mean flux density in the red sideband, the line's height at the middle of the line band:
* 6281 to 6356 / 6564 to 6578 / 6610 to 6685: -0.20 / 0.455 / 0.556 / 0.532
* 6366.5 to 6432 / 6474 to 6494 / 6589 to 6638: -0.13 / 0.503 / 0.608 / 0.544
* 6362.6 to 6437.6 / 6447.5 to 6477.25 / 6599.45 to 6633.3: -0.13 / 0.505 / 0.607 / 0.534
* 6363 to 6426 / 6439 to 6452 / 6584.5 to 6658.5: -0.11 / 0.495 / 0.593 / 0.517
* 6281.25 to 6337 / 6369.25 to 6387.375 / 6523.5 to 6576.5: 0.14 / 0.432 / 0.68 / 0.503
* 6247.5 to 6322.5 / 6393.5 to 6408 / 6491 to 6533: -0.02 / 0.372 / 0.643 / 0.51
